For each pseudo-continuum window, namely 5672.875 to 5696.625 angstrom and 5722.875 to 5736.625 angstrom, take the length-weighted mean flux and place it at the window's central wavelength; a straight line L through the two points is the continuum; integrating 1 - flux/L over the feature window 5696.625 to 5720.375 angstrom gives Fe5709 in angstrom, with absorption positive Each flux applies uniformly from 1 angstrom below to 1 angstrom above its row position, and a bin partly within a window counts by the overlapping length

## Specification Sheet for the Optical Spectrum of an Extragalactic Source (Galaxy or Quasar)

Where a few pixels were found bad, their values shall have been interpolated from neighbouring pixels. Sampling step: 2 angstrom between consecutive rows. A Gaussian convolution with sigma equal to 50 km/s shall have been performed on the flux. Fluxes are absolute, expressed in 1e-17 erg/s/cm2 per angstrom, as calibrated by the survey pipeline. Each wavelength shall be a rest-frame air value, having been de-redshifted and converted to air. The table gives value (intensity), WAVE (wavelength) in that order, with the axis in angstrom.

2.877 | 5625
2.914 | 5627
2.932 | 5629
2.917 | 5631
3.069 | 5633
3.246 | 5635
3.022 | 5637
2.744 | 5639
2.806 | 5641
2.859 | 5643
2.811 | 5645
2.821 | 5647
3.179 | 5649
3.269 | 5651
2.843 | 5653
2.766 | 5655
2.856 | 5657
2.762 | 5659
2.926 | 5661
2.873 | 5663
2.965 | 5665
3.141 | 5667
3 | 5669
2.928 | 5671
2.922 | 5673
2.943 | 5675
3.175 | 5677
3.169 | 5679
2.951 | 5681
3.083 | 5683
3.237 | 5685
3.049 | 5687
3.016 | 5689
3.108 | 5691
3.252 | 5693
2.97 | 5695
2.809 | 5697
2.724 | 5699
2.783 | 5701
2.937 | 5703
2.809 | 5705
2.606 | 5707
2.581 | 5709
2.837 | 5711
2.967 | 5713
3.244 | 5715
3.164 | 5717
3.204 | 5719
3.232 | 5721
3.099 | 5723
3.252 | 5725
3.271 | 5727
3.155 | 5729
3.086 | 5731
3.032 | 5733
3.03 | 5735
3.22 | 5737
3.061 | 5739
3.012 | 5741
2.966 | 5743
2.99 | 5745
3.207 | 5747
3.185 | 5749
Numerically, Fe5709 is 1.6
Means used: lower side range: 3.07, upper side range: 3.14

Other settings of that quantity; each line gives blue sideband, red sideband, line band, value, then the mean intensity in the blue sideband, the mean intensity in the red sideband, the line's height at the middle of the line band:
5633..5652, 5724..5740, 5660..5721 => 1.60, 2.98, 3.14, 3.06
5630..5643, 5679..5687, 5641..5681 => 1.01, 2.96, 3.1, 3.03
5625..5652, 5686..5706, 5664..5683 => -0.46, 2.97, 2.95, 2.95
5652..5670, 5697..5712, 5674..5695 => -1.99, 2.9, 2.76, 2.82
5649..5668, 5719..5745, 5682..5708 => 0.66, 2.95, 3.12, 3.03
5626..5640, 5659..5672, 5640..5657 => 0.30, 2.98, 2.96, 2.97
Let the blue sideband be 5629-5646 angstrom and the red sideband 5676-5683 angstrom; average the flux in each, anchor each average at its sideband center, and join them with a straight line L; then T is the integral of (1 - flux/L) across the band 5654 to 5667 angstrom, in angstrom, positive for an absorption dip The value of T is 0.6 angstrom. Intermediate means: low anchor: 2.93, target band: 2.88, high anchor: 3.1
